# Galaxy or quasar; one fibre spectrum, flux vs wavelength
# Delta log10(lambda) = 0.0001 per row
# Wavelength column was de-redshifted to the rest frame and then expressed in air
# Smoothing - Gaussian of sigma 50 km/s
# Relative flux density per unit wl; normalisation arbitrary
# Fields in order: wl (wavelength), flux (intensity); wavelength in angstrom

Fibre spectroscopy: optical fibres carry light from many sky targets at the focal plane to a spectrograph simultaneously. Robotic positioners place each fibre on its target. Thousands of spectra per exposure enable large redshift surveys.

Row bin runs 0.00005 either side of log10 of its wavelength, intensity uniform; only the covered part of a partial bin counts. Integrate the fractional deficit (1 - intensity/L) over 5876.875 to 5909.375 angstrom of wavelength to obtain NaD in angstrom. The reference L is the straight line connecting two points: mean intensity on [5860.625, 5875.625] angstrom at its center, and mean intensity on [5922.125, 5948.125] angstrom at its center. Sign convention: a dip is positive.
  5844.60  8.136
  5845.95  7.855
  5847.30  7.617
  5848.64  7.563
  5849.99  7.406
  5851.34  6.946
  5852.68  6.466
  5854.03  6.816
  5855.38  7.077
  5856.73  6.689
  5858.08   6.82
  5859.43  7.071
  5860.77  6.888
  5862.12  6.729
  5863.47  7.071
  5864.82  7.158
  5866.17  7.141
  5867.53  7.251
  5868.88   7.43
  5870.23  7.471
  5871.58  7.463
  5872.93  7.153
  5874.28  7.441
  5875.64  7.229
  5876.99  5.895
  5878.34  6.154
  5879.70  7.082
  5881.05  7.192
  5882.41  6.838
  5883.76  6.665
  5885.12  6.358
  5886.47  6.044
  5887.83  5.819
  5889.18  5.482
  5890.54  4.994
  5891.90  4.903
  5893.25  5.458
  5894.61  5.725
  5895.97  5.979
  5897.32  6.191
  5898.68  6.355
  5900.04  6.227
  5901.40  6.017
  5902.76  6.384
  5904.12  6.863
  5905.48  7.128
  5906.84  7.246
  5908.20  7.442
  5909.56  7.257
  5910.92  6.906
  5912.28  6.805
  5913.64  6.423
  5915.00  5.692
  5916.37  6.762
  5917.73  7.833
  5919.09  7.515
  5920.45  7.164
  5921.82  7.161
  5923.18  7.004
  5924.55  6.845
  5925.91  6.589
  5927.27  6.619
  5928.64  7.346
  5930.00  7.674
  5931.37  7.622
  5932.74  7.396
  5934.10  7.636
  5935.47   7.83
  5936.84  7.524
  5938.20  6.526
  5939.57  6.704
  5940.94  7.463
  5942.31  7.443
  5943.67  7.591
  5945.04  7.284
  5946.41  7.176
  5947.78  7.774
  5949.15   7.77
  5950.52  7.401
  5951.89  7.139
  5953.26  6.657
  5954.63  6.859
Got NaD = 4.22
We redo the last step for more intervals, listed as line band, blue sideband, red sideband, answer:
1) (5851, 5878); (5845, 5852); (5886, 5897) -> -0.98 angstrom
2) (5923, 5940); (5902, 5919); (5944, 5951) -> 0.11 angstrom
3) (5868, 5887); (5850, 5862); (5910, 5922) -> -0.02 angstrom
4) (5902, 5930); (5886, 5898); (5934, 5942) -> -2.18 angstrom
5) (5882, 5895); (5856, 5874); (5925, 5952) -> 2.48 angstrom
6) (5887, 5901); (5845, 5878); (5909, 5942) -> 2.72 angstrom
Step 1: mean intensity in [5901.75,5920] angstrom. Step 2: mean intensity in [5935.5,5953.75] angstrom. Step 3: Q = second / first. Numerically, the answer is 1.05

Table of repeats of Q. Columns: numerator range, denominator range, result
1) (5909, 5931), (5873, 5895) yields 1.12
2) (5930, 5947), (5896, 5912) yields 1.10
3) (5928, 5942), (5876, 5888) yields 1.13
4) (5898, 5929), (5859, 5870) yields 0.96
